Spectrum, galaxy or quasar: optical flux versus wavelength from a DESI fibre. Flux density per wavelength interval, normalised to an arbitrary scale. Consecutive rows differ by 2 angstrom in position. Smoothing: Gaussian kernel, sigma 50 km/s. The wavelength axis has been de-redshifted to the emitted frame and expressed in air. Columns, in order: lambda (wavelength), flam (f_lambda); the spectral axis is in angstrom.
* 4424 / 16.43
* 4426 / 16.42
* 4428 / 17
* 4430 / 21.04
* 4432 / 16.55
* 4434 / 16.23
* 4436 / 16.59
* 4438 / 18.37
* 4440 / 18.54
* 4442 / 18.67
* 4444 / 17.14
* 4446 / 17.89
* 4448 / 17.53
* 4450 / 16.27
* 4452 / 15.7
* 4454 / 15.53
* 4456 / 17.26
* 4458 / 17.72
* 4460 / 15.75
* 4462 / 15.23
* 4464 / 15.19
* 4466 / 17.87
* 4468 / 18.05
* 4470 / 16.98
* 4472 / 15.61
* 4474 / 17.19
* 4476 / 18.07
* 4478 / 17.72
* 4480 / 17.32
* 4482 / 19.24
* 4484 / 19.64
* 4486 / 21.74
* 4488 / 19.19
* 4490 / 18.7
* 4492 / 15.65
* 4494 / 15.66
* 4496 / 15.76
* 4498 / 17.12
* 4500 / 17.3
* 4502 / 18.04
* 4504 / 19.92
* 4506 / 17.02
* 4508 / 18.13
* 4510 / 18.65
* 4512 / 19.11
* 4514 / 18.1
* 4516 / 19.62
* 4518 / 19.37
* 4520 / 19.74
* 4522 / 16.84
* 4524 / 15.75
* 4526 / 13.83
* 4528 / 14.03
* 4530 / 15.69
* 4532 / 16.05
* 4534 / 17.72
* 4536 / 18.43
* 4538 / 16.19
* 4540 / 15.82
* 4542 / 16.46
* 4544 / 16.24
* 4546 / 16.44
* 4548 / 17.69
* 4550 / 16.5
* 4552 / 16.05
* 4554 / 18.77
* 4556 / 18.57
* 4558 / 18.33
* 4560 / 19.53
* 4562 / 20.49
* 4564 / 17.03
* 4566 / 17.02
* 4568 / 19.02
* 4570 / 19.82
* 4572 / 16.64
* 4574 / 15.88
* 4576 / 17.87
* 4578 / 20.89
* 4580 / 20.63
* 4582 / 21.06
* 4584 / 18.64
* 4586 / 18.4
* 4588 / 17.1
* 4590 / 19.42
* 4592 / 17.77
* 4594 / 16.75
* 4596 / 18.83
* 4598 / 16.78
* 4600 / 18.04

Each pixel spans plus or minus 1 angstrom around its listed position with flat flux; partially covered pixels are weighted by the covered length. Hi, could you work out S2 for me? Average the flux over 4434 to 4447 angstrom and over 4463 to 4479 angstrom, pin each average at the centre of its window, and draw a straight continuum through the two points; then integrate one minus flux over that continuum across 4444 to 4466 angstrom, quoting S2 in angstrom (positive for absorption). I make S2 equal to 1.2 angstrom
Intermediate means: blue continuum 17.7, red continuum 17.1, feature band 16.5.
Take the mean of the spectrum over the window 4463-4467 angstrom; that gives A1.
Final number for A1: 16.5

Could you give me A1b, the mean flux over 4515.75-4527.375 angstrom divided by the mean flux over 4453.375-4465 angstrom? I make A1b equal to 1.07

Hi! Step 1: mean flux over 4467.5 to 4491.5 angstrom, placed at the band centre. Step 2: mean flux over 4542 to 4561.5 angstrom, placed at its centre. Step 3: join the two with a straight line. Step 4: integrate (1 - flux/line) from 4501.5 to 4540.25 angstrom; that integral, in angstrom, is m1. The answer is 1.0 angstrom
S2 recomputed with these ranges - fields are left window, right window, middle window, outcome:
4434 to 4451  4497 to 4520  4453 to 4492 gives 0.9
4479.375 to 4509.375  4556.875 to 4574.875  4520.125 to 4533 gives 1.7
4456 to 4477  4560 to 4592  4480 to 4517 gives -1.9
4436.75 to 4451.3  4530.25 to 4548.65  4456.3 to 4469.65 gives 0.6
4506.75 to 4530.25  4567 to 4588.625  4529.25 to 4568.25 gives 1.6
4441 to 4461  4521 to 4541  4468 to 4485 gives -1.1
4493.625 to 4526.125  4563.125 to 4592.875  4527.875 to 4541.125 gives 1.2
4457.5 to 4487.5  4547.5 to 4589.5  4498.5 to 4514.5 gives -0.3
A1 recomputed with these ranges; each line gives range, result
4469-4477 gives 17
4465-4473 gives 17.1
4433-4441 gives 17.4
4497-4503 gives 17.5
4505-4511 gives 17.9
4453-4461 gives 16.6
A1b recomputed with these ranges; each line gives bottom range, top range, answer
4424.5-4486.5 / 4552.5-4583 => 1.08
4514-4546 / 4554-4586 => 1.12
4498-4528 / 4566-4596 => 1.04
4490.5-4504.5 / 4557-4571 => 1.10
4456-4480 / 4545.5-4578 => 1.06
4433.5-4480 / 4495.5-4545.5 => 1.01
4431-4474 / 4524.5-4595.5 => 1.04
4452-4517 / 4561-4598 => 1.05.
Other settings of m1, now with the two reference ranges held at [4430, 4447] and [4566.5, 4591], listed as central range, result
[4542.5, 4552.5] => 1.03 angstrom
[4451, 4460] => 0.69 angstrom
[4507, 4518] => -0.32 angstrom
